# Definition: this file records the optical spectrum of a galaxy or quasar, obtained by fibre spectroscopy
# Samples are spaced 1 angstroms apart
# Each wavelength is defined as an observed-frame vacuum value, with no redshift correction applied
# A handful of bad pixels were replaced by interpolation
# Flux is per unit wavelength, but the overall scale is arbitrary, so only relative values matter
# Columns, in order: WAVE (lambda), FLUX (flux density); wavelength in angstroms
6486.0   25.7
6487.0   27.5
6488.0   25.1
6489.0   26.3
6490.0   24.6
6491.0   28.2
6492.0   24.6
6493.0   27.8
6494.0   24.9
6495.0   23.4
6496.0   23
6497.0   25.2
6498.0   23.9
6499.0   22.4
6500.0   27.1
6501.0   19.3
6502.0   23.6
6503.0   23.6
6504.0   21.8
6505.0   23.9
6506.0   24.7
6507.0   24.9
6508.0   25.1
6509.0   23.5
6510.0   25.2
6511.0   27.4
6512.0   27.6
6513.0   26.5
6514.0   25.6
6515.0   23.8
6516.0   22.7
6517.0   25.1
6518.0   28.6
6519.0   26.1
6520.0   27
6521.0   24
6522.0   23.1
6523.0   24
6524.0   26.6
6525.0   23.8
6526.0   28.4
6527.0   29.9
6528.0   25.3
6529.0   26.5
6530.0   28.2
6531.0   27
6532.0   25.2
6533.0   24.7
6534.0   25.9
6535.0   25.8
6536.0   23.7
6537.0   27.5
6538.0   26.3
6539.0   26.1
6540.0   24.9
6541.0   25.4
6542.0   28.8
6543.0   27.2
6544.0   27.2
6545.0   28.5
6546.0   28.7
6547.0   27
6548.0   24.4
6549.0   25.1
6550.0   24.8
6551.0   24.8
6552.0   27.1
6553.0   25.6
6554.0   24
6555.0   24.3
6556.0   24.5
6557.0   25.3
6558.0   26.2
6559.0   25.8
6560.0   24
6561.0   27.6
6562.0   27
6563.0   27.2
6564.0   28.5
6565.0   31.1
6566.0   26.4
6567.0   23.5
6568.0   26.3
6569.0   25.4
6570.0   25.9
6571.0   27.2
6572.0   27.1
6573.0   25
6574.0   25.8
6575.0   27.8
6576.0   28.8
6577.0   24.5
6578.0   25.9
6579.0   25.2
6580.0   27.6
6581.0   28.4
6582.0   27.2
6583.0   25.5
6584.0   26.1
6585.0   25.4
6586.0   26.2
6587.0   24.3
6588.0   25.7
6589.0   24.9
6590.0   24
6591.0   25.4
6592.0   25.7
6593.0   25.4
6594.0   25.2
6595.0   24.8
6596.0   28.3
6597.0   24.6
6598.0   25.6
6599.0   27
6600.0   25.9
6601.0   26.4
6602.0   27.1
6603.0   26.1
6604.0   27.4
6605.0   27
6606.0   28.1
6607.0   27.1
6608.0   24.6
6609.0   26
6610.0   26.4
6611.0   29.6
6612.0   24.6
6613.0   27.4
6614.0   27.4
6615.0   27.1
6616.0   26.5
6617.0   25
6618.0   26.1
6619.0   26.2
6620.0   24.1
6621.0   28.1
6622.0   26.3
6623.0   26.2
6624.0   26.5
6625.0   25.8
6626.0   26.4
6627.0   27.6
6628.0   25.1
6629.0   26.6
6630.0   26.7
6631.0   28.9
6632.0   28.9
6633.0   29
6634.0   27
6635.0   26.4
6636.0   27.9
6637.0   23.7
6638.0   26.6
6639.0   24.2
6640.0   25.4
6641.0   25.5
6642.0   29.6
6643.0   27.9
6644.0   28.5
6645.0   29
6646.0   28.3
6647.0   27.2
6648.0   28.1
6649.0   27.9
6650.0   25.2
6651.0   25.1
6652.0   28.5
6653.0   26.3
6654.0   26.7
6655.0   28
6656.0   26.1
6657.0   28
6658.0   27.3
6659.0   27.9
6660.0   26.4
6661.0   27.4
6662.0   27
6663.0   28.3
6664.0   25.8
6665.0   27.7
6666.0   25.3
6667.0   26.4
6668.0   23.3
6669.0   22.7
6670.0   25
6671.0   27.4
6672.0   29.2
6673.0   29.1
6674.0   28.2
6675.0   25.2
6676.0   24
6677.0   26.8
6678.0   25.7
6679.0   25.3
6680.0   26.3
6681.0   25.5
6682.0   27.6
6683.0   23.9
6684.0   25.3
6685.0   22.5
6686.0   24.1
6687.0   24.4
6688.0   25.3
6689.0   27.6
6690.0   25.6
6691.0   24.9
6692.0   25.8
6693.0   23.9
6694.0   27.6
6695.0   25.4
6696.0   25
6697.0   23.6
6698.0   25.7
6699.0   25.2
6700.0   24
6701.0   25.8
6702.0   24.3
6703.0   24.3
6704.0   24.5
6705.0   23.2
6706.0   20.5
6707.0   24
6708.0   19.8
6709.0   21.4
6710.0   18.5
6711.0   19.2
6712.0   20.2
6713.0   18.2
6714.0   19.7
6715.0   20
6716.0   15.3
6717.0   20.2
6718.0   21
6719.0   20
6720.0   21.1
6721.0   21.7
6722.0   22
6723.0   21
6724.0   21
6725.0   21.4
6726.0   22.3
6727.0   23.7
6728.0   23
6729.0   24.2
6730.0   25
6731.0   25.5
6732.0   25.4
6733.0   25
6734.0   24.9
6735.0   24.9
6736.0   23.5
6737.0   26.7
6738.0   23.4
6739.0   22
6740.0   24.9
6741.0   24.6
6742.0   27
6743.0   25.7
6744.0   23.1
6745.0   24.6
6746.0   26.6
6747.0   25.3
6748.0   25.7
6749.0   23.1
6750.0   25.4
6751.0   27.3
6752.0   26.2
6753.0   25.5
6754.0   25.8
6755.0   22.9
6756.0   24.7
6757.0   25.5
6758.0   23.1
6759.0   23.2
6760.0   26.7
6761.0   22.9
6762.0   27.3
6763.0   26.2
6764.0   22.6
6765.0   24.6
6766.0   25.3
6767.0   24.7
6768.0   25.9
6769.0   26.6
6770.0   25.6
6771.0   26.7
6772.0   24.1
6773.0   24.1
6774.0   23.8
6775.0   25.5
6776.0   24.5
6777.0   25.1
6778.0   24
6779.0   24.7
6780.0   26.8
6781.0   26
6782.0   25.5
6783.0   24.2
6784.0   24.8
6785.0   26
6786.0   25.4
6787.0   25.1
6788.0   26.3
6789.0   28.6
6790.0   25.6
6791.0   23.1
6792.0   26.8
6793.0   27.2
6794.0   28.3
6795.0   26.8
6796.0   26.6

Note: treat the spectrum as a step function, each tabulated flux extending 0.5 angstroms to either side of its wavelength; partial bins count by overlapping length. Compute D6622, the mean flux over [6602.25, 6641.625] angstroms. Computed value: 26.6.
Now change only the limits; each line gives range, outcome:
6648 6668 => 26.9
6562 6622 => 26.3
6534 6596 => 26.1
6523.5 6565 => 26.3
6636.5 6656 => 26.9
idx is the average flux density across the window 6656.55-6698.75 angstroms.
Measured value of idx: 25.9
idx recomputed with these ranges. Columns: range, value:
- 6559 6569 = 26.7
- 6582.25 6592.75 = 25.4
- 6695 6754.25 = 23.3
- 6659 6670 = 26.1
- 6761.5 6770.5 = 25.4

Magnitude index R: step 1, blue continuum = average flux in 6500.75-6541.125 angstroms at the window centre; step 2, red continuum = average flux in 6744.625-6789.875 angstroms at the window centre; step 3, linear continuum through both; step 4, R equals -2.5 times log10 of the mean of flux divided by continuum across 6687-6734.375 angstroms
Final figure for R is 0.105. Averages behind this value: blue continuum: 25.4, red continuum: 25.2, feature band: 22.9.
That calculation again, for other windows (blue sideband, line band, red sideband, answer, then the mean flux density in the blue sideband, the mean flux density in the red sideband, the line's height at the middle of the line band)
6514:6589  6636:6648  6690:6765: -0.092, 26.1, 23.6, 24.8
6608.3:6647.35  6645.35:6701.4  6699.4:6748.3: -0.051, 26.8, 22.8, 24.9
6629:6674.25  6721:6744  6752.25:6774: 0.071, 27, 24.9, 25.5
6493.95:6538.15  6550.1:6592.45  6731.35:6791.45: -0.039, 25.1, 25.1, 25.1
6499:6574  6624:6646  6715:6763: -0.092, 25.7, 23.8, 24.8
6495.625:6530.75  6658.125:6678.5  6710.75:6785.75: -0.090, 25.1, 24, 24.3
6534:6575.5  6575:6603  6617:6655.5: 0.020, 26.2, 26.9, 26.5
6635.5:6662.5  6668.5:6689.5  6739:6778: 0.029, 27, 25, 26.5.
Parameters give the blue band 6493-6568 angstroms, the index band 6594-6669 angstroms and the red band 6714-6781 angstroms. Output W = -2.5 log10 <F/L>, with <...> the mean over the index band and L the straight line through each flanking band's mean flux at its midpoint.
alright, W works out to -0.08 mag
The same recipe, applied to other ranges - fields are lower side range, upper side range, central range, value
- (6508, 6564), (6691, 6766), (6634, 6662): -0.10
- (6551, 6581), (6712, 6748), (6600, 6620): -0.05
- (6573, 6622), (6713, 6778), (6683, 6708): 0.01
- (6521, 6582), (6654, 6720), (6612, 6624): -0.04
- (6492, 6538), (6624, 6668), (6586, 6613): 0.01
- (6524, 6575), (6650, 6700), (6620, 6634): -0.04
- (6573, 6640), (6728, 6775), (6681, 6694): 0.02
